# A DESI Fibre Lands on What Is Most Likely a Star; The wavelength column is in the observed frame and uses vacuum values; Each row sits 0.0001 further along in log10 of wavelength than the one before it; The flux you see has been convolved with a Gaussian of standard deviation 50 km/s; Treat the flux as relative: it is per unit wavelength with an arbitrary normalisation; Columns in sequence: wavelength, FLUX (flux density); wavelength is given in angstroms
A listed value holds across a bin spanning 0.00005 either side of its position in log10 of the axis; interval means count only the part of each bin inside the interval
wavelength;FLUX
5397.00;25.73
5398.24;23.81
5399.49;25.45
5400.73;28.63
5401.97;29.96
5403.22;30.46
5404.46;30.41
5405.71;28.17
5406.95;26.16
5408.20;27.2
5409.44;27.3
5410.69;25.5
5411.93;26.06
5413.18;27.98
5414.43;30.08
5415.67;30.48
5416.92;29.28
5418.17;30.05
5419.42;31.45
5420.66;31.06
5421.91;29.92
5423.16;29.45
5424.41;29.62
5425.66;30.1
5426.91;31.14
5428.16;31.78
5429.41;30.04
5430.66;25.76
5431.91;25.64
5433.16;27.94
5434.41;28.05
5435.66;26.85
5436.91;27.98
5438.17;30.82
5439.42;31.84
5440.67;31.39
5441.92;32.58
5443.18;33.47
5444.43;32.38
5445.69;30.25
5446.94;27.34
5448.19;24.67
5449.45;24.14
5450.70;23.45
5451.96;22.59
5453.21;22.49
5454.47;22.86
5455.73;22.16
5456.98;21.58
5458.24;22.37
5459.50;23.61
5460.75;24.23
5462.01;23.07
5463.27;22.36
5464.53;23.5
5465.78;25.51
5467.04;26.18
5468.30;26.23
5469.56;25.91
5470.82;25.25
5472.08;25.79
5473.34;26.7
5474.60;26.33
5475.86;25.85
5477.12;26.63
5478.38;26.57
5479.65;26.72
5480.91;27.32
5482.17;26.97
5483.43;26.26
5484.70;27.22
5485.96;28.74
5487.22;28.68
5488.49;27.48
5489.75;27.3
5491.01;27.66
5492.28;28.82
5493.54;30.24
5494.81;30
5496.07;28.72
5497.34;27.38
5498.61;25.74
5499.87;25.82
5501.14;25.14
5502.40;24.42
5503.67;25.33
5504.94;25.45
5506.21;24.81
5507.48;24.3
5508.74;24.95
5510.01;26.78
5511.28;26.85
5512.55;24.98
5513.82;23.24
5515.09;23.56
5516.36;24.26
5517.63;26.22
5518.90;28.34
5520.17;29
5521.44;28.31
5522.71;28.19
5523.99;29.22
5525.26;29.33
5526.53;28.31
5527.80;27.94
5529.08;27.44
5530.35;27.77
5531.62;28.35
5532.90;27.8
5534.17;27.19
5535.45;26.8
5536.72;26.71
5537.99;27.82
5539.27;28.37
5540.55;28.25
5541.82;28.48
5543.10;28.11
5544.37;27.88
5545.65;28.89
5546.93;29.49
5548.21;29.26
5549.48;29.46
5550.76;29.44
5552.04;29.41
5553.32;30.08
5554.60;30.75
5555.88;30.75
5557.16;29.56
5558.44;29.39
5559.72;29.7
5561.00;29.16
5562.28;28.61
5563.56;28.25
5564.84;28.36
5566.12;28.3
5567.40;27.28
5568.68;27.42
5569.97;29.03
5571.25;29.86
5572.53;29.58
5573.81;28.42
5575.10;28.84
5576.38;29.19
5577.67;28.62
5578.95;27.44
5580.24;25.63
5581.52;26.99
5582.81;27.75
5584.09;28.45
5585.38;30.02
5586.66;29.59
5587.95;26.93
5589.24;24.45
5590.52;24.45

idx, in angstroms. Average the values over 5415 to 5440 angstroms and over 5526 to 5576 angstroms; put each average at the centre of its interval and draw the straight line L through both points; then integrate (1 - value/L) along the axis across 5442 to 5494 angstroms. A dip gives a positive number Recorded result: 5.5 angstroms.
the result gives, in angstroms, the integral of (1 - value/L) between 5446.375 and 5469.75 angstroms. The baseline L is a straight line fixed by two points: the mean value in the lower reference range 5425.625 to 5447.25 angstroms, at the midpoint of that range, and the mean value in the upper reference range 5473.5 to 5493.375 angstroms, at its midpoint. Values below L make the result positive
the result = 3.9 angstroms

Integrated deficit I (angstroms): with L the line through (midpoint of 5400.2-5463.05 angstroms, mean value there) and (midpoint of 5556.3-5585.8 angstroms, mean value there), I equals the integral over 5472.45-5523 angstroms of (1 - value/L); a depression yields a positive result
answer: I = 2.6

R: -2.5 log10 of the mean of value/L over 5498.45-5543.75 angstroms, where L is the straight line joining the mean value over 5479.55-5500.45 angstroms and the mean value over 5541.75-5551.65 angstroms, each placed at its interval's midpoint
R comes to 0.063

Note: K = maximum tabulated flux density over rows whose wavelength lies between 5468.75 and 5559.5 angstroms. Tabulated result 30.75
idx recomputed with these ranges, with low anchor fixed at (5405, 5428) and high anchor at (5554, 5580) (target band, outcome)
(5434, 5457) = 1.30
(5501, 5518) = 2.31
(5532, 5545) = 0.51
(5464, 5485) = 2.02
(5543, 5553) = -0.07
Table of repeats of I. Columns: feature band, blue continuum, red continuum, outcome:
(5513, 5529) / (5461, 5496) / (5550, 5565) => 0.59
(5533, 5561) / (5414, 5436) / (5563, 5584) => -0.42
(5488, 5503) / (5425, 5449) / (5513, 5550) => 0.51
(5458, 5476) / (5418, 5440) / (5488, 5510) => 1.95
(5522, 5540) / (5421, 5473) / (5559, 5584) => -0.05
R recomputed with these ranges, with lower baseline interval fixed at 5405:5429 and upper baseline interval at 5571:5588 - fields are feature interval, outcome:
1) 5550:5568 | -0.028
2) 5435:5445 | -0.069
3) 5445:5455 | 0.169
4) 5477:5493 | 0.052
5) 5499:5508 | 0.148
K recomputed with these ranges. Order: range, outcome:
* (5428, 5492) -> 33.47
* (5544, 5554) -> 30.08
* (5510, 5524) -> 29.22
